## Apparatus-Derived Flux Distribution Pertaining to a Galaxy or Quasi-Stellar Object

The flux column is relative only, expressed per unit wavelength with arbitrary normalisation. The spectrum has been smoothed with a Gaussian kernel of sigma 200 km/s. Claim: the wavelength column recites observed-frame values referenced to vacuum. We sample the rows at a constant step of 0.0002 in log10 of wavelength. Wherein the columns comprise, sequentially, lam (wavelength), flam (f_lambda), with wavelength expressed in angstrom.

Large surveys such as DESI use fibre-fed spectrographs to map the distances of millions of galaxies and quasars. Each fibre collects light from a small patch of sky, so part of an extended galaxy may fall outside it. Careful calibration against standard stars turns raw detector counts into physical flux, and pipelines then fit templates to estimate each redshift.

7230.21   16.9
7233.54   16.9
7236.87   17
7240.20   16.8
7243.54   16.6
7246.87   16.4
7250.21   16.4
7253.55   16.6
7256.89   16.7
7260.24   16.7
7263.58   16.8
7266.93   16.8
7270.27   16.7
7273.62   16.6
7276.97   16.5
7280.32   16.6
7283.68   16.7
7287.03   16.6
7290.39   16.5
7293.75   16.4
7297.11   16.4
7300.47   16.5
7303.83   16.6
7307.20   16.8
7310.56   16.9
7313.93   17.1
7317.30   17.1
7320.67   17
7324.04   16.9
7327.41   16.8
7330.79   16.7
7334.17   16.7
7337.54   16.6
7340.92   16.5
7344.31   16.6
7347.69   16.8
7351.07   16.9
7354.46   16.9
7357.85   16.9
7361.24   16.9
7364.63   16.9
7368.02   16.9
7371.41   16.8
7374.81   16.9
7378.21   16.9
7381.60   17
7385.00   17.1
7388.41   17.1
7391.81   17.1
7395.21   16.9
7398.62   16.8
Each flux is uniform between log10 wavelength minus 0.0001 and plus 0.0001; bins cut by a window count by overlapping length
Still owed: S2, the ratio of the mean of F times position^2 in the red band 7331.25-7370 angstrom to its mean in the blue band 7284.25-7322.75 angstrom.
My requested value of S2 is 1.0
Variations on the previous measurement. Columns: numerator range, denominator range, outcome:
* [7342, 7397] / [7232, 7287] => 1.04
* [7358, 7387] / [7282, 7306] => 1.05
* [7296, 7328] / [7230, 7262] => 1.03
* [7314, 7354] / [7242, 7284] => 1.03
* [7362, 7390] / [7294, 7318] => 1.03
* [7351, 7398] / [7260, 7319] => 1.04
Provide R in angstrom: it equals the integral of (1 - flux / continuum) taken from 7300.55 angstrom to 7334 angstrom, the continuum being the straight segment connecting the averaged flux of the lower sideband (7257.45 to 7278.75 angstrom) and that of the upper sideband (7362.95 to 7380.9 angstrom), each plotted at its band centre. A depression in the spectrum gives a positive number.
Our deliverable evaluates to -0.1 angstrom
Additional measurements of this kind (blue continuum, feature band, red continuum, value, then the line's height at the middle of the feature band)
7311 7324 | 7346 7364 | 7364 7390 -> 0.1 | 17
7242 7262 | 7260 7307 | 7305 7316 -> 0.4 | 16.8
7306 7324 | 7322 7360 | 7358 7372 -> 0.4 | 16.9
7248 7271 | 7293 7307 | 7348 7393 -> 0.2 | 16.8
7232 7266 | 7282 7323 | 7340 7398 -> 0.1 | 16.8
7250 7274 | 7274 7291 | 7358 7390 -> 0.1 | 16.7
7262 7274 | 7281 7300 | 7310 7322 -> 0.4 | 16.9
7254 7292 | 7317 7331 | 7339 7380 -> -0.1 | 16.8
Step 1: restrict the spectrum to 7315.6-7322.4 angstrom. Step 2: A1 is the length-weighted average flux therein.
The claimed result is 17.1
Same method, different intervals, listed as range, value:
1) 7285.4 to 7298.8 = 16.5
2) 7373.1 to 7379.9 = 16.9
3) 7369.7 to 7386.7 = 16.9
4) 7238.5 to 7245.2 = 16.7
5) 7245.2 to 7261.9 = 16.6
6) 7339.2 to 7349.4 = 16.6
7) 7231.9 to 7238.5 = 17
